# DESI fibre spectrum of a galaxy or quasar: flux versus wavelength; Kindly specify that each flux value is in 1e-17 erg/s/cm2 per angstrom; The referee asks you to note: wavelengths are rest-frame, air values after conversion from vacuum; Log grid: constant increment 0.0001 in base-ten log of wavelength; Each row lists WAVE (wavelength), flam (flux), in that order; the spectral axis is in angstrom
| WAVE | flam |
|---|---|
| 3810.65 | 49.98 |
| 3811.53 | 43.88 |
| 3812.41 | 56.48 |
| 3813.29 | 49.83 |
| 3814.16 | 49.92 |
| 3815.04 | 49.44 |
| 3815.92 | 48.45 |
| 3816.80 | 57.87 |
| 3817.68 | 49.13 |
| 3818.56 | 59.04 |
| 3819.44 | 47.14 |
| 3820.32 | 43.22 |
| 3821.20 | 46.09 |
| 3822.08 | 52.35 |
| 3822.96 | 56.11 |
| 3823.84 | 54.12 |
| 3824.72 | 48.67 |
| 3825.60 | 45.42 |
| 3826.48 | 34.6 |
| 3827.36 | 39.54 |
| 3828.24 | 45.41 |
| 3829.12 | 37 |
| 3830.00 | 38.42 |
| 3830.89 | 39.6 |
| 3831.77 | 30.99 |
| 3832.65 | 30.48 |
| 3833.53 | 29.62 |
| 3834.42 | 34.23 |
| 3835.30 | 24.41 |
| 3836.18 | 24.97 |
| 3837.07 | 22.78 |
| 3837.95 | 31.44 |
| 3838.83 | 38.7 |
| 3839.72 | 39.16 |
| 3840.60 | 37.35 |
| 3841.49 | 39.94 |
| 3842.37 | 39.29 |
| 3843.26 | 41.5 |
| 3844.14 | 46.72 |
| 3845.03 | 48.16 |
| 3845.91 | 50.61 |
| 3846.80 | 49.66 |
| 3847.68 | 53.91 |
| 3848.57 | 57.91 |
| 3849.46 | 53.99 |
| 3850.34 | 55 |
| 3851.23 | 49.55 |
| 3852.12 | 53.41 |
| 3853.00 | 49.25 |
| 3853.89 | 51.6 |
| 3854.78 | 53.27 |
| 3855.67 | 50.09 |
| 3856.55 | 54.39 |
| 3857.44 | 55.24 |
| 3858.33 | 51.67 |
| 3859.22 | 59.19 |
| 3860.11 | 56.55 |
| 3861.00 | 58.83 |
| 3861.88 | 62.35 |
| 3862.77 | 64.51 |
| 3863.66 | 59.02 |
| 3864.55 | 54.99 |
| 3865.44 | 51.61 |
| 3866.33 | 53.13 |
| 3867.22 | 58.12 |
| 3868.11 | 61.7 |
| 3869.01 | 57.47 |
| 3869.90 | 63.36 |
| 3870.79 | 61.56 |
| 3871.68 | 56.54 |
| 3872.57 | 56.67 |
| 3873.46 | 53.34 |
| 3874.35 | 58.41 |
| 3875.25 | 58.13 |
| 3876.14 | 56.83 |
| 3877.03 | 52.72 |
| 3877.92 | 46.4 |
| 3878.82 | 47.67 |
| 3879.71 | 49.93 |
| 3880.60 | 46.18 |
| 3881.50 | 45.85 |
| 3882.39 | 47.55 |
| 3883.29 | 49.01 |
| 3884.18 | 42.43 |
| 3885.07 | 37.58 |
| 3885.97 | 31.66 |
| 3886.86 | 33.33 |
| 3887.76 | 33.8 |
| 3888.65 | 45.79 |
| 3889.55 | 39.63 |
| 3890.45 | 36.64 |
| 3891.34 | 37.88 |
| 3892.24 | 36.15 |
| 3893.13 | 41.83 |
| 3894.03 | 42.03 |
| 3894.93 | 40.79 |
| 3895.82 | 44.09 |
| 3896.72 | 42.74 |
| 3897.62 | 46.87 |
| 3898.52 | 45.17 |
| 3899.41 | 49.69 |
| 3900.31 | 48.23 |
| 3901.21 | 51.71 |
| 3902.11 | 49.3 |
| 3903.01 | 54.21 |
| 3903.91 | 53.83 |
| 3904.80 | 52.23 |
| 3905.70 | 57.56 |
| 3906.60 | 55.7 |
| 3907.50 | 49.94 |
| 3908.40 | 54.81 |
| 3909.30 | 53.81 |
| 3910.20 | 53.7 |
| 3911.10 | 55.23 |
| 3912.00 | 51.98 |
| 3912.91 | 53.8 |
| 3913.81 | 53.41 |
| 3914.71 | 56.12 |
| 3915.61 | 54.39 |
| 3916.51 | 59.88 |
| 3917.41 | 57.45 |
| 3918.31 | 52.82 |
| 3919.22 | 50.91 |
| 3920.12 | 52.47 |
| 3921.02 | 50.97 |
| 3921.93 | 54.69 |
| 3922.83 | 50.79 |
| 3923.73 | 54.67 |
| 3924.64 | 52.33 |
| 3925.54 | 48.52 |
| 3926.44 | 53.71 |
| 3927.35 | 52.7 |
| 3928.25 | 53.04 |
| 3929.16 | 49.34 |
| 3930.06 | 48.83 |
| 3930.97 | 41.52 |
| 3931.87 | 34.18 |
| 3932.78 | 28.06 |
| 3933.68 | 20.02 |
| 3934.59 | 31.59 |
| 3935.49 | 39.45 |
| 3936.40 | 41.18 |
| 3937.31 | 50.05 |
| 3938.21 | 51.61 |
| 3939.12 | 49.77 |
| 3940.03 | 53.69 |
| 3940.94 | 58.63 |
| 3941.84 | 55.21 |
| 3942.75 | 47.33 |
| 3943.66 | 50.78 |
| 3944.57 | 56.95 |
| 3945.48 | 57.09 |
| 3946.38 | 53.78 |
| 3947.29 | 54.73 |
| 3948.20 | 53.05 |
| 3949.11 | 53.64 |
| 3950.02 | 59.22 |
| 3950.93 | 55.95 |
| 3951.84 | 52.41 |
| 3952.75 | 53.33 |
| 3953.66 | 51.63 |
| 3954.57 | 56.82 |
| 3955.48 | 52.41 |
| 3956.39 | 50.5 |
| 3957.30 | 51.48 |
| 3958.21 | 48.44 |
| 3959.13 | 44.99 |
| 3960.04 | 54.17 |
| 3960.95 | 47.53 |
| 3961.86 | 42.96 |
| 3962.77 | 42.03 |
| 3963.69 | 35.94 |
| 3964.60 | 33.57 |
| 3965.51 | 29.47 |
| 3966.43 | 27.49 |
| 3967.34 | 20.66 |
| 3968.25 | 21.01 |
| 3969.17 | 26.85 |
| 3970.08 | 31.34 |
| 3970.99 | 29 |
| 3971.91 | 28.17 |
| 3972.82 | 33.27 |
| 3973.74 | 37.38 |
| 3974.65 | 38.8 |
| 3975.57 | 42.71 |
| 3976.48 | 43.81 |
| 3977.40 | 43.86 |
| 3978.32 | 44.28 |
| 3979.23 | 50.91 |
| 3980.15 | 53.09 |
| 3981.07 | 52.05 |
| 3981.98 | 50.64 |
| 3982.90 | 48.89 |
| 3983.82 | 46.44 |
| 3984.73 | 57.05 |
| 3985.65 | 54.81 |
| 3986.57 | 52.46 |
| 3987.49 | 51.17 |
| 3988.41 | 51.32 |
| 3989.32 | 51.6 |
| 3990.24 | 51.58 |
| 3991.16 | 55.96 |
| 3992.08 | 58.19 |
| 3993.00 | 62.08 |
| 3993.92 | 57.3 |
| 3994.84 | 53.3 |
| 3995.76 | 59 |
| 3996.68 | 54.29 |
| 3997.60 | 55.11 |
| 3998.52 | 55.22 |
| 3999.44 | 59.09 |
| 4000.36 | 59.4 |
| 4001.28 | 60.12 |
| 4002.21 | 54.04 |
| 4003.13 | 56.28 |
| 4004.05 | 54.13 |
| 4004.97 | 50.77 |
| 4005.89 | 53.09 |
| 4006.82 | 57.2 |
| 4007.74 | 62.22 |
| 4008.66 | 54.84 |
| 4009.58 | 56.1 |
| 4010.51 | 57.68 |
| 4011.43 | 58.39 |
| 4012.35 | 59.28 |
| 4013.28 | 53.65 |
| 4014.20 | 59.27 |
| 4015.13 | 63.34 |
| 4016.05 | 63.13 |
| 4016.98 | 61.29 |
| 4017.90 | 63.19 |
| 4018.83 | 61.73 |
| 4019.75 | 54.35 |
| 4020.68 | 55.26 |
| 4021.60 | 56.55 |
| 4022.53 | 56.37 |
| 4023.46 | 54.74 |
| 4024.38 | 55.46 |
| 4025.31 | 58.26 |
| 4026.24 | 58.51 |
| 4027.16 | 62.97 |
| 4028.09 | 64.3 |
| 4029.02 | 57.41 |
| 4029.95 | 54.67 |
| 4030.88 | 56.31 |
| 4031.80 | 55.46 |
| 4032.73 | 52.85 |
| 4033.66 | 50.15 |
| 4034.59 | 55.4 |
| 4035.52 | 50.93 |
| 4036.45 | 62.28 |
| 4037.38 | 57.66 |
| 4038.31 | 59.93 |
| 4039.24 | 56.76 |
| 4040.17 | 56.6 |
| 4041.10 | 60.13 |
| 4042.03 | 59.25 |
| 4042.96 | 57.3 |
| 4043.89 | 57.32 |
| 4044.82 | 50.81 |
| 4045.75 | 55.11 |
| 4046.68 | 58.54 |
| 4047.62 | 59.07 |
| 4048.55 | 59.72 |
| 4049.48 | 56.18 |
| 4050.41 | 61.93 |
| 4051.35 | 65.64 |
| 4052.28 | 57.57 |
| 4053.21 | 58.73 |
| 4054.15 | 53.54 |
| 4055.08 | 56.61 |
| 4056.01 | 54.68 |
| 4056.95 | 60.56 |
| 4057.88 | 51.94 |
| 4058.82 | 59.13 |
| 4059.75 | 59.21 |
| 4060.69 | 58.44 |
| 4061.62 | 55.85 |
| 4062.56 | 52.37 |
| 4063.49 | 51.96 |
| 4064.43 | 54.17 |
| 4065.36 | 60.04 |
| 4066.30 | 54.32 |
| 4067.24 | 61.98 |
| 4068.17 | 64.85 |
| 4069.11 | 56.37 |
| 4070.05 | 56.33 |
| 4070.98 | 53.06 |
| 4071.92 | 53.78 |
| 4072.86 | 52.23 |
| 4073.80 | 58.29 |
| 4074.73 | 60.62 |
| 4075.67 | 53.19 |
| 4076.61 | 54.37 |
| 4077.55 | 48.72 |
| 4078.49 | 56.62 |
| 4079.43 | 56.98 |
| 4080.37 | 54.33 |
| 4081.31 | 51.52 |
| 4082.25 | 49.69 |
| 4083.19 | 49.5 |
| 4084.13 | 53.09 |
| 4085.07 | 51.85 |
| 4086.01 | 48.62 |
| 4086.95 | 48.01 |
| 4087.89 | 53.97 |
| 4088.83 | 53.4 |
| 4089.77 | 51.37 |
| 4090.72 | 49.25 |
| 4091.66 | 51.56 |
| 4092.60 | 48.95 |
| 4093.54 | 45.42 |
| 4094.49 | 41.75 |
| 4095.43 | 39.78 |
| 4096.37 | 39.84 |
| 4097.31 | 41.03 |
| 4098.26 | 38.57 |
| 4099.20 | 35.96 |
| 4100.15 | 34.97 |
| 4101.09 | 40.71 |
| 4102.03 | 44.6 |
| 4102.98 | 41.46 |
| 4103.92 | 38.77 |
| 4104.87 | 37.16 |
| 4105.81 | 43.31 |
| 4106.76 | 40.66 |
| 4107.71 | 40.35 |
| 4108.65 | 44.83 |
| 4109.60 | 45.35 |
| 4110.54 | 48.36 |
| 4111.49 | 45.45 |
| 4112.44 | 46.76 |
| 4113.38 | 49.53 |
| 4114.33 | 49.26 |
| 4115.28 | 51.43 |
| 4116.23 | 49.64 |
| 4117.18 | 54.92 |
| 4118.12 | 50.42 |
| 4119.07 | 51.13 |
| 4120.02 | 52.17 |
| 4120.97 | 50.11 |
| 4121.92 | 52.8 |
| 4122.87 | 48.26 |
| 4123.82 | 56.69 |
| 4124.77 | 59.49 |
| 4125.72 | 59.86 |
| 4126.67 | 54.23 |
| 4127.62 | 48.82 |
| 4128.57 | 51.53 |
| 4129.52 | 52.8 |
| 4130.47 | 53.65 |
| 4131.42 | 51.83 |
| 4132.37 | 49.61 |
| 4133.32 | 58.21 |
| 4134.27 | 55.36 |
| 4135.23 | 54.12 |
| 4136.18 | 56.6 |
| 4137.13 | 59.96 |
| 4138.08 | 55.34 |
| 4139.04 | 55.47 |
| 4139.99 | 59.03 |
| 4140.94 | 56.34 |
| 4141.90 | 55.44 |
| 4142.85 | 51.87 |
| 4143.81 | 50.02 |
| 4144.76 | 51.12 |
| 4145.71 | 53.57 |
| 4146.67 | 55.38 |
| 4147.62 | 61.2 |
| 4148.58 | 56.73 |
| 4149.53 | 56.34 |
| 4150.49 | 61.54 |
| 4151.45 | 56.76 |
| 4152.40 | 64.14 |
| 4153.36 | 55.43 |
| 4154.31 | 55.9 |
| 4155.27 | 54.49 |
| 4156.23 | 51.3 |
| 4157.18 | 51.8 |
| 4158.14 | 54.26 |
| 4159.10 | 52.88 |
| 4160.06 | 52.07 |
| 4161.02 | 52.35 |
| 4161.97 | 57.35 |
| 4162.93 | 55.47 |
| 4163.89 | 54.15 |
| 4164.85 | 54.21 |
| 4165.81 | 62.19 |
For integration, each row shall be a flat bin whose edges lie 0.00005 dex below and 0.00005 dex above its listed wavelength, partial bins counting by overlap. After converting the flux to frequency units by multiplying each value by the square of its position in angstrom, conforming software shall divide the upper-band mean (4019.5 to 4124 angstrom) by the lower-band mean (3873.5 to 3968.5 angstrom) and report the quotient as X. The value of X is 1.2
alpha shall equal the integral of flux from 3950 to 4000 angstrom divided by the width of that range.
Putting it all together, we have 46.7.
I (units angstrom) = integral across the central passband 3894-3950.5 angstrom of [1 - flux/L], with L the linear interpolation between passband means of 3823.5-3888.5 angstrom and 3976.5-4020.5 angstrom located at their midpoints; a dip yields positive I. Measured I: 1.0 angstrom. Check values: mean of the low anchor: 47.4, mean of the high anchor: 55.3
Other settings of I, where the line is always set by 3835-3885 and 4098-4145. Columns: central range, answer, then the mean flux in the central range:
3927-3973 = 5.1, 44.5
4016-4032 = -2.7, 58.3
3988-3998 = -1.1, 55.5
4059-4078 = -2.4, 56.1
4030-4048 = -2.3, 56.4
